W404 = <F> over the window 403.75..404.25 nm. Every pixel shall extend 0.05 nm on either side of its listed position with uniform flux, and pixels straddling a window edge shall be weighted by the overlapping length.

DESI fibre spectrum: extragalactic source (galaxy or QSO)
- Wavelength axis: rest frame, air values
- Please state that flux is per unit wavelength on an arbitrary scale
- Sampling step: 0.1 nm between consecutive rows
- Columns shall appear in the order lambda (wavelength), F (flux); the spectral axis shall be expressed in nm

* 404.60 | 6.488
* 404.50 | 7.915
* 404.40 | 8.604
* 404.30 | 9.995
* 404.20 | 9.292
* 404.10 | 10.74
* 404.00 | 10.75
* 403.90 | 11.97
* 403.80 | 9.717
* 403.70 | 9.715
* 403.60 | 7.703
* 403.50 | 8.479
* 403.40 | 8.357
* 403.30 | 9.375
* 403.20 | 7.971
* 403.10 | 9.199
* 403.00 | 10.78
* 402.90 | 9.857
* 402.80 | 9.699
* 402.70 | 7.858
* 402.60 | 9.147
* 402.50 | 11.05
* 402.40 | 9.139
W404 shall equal 10.5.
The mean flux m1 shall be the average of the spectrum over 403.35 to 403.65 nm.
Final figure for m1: 8.18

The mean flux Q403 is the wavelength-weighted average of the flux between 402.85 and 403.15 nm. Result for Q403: 9.95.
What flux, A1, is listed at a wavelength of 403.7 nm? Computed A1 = 9.715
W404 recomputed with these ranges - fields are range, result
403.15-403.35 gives 8.67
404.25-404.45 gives 9.3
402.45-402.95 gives 9.52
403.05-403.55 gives 8.68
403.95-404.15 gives 10.7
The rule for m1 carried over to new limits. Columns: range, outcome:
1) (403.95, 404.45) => 9.88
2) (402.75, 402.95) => 9.78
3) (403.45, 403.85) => 8.9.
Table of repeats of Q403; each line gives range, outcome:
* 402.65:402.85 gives 8.78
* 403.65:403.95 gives 10.5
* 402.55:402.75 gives 8.5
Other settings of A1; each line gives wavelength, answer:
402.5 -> 11.05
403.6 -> 7.703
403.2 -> 7.971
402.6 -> 9.147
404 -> 10.75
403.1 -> 9.199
